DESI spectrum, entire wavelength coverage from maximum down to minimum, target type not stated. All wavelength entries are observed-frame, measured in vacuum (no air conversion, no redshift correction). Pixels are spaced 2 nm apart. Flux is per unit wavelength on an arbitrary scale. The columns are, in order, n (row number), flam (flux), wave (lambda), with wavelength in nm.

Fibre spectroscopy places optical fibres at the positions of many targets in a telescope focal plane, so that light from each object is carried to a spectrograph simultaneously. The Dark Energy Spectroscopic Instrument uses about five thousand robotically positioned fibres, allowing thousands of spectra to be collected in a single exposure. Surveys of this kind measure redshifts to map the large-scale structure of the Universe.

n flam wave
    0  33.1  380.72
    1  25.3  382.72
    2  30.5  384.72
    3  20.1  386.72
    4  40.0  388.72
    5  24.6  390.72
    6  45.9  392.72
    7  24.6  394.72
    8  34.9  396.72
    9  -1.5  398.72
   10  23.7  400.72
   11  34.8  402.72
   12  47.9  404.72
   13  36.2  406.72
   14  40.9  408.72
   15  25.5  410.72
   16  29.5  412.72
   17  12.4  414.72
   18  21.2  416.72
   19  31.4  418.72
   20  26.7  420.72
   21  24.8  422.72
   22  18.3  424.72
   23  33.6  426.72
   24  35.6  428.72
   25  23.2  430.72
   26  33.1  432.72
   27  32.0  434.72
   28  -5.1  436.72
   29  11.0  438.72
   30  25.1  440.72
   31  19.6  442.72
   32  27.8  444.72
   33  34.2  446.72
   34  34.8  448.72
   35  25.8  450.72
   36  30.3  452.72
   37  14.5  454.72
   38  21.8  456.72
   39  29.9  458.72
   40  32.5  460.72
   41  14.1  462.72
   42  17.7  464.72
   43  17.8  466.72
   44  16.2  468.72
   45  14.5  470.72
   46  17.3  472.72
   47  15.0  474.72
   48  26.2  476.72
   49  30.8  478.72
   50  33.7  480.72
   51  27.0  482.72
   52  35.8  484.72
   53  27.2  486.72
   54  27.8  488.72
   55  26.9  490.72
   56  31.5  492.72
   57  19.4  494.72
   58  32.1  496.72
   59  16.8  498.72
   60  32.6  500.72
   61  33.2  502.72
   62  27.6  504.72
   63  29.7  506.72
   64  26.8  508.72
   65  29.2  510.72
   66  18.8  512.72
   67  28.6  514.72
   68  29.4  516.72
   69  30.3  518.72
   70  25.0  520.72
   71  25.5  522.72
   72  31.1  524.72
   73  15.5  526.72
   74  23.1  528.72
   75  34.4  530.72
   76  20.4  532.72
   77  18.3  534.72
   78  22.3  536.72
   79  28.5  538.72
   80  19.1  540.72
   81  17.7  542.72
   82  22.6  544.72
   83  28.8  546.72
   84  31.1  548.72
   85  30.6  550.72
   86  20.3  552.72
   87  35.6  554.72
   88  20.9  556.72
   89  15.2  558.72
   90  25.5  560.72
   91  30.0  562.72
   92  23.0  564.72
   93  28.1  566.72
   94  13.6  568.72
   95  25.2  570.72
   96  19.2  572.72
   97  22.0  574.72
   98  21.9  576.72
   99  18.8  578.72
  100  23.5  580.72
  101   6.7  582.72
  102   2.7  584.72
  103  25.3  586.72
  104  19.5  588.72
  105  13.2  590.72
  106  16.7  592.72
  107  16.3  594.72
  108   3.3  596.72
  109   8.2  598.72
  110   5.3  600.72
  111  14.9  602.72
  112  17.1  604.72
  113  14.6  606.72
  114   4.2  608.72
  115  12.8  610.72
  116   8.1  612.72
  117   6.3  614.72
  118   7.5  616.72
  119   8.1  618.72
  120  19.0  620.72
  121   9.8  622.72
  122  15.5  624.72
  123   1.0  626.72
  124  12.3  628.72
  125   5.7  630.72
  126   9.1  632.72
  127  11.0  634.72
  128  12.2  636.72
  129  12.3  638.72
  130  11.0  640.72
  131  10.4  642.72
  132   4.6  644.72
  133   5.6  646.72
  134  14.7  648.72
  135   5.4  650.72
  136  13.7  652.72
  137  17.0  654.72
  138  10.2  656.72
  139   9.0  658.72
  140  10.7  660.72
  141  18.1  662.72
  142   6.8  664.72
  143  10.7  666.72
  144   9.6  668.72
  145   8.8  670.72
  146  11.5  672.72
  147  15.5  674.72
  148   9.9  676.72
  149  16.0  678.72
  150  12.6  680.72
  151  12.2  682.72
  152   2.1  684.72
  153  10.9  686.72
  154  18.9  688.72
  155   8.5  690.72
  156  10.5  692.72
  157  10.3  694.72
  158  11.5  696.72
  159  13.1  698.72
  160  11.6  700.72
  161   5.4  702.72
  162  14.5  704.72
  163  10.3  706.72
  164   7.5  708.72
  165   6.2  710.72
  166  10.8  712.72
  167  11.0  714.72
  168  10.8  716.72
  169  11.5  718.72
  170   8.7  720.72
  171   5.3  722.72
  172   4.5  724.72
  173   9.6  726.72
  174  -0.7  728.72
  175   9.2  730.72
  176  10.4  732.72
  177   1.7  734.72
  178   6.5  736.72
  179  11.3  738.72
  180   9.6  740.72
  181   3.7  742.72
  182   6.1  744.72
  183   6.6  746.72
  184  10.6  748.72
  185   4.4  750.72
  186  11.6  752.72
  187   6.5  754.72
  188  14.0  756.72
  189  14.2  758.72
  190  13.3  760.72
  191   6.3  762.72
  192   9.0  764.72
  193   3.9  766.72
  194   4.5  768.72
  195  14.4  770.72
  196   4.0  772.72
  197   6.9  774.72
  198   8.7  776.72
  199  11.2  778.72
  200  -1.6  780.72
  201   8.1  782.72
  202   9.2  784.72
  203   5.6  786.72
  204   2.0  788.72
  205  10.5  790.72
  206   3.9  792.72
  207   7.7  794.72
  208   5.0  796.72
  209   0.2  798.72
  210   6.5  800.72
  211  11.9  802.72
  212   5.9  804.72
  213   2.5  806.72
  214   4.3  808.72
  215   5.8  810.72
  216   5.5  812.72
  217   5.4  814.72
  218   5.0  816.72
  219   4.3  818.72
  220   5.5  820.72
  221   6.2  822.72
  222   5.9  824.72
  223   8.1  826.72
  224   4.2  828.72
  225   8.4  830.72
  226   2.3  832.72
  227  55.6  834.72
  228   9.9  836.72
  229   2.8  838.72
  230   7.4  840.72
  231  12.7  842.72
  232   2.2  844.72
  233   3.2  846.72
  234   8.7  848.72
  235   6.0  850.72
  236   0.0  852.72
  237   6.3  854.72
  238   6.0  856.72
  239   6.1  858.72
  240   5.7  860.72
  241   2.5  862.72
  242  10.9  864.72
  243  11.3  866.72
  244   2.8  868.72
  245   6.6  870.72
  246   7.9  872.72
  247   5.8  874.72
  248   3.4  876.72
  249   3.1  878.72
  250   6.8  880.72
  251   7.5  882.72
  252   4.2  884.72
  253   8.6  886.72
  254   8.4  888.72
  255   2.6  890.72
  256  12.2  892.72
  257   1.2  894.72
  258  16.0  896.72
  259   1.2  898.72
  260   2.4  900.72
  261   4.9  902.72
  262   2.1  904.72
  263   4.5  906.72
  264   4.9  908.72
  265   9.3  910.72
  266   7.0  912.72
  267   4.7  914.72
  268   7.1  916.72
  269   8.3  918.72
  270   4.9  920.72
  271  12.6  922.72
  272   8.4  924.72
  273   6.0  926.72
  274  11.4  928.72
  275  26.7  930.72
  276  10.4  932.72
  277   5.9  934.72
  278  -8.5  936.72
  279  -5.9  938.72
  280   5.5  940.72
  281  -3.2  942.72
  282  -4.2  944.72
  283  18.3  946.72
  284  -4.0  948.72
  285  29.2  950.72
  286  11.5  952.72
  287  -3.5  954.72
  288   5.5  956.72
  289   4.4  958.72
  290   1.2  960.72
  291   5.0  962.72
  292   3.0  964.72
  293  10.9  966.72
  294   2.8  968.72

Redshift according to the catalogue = 1.239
